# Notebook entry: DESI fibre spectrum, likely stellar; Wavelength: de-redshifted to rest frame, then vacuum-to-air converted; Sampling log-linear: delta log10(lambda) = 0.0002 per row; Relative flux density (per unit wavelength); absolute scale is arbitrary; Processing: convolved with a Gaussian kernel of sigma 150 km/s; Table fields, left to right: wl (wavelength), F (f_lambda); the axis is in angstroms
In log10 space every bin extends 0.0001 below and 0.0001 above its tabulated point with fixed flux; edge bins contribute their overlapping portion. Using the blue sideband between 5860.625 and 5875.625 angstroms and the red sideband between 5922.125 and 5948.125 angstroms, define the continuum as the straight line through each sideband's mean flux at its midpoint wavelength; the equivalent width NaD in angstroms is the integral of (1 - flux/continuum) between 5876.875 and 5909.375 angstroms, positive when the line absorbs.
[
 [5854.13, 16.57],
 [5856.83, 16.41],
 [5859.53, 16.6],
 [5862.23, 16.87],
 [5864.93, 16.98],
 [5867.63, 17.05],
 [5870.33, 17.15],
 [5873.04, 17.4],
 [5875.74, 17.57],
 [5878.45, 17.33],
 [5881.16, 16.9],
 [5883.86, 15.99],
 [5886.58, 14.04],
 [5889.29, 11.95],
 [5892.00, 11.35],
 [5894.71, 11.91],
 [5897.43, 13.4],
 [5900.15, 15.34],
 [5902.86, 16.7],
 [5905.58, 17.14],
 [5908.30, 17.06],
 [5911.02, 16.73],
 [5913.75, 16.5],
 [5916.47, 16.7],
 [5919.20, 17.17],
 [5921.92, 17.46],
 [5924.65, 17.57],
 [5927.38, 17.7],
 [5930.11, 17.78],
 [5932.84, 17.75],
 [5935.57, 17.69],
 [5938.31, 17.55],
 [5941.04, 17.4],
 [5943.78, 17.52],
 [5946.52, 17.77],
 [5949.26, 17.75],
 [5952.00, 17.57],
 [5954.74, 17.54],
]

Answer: 4.48 angstroms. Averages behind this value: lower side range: 17.1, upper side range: 17.6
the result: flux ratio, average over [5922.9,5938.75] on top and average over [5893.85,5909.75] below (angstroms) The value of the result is 1.1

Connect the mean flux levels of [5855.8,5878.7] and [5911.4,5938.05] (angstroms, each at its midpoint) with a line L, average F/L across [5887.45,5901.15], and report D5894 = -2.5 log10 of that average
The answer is 0.32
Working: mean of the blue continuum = 17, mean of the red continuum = 17.3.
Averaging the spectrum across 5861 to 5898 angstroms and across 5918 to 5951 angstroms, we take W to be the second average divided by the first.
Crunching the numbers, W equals 1.14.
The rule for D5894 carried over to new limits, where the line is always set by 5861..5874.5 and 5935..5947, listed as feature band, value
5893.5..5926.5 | 0.08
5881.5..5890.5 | 0.20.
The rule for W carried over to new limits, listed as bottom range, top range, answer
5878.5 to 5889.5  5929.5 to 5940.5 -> 1.15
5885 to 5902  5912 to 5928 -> 1.30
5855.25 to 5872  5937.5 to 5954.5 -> 1.04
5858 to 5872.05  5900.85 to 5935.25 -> 1.01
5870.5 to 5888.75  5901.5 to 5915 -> 1.03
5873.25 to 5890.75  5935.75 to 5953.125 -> 1.12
